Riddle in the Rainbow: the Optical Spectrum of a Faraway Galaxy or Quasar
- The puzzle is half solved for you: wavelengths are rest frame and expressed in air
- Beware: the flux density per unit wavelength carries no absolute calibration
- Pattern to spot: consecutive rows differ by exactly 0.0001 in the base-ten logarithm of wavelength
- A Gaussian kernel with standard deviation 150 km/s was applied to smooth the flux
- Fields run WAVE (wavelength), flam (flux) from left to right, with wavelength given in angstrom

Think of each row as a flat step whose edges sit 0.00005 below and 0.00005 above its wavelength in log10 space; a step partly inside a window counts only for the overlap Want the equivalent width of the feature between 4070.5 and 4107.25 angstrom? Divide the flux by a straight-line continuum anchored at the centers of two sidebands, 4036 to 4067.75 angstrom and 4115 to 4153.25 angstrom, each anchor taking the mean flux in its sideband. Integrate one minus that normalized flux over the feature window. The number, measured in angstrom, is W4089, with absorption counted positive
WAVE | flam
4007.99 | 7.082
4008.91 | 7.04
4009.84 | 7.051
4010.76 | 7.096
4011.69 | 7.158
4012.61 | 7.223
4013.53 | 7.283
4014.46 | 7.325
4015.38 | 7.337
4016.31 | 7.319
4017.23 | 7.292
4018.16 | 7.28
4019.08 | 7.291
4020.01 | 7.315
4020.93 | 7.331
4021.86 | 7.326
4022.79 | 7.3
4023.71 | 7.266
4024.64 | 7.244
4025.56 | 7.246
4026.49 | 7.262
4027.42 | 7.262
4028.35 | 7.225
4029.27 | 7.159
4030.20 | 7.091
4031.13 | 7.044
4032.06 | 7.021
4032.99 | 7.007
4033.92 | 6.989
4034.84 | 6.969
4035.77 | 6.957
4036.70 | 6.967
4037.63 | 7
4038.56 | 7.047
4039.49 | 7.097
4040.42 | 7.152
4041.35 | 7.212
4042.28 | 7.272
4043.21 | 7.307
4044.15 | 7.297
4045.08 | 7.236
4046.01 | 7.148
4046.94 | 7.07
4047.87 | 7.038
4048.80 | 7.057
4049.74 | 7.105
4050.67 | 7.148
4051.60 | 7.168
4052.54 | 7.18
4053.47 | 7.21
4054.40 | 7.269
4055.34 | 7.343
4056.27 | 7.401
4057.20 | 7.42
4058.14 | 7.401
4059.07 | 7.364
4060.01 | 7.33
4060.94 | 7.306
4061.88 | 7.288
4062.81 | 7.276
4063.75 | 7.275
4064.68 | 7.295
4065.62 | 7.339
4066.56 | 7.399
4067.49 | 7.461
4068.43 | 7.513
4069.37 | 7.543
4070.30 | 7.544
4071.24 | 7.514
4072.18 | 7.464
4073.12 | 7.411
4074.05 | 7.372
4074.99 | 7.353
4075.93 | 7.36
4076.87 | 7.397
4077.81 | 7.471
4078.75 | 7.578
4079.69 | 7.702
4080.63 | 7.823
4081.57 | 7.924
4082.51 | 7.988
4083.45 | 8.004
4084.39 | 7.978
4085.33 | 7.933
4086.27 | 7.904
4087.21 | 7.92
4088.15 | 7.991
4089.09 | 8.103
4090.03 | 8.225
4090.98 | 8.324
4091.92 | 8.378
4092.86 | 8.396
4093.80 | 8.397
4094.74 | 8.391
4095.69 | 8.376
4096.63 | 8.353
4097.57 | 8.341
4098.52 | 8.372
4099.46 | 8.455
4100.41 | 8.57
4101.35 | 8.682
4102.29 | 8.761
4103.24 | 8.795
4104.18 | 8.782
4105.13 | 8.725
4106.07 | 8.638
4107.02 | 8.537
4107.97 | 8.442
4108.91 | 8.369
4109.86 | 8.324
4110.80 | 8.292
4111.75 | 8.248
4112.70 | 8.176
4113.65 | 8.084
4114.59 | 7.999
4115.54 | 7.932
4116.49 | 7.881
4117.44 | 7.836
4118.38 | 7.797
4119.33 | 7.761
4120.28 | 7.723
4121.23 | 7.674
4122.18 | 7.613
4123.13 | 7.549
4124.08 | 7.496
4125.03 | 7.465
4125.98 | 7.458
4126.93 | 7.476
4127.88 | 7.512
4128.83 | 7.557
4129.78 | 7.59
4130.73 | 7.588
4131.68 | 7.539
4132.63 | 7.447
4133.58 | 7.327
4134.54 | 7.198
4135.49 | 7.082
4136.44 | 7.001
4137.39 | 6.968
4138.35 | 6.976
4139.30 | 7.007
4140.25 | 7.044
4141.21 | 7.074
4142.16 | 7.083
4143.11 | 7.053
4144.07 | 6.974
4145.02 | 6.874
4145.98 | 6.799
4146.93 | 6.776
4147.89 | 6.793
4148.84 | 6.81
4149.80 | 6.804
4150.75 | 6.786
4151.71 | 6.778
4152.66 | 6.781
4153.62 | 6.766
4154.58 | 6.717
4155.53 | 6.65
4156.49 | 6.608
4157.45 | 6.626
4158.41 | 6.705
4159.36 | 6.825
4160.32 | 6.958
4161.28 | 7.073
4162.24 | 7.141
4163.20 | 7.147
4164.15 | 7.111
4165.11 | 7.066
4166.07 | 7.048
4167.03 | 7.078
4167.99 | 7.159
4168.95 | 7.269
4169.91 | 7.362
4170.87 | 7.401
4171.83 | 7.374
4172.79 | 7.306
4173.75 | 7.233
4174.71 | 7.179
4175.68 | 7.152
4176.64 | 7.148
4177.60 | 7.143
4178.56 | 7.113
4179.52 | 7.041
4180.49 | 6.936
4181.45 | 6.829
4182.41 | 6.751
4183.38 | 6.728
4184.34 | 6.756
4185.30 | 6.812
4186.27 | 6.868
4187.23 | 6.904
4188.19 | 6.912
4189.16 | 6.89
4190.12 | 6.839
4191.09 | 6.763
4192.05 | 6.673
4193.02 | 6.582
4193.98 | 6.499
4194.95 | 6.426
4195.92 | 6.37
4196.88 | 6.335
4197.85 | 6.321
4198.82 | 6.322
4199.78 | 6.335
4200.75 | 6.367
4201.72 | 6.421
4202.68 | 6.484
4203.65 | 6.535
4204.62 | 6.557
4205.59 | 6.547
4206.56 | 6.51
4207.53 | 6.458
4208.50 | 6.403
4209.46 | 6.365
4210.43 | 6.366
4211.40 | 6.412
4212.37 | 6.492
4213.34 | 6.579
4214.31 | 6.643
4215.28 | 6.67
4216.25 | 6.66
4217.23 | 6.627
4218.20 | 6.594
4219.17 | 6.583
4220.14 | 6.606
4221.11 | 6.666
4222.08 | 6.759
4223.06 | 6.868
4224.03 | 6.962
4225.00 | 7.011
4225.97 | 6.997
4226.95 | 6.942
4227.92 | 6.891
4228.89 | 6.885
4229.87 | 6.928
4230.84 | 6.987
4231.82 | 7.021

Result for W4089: -4.3 angstrom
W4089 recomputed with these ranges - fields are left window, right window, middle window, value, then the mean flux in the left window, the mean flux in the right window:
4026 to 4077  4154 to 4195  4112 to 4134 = -1.9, 7.24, 6.95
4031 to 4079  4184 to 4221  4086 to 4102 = -2.8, 7.26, 6.57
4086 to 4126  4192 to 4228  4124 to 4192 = 3.0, 8.18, 6.57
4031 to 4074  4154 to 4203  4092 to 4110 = -3.6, 7.24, 6.86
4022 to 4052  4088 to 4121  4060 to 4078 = 0.7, 7.14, 8.3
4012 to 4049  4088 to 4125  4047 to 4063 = 0.6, 7.18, 8.22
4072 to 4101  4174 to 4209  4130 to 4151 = 0.8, 7.99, 6.69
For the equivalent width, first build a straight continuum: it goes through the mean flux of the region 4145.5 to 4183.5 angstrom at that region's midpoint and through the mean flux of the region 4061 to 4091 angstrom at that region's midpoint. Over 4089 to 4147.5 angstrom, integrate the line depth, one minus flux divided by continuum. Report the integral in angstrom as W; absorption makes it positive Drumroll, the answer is -4.0 angstrom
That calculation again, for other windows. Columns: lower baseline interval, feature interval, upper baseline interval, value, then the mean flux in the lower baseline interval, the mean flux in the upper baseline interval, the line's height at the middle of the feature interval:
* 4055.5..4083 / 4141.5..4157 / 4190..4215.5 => 0.1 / 7.47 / 6.48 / 6.88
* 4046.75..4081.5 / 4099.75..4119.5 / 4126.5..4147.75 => -2.9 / 7.36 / 7.17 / 7.24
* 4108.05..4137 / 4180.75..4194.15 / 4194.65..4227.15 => 0.2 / 7.71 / 6.56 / 6.87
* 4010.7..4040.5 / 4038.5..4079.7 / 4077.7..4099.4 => 1.9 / 7.18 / 8.1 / 7.67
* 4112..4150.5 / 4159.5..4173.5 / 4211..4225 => -0.2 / 7.37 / 6.66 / 7.08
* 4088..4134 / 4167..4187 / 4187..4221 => -0.2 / 8.08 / 6.54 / 6.99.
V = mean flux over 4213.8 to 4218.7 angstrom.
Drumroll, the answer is 6.63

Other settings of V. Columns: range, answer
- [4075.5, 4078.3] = 7.4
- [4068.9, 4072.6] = 7.52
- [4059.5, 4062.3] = 7.3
